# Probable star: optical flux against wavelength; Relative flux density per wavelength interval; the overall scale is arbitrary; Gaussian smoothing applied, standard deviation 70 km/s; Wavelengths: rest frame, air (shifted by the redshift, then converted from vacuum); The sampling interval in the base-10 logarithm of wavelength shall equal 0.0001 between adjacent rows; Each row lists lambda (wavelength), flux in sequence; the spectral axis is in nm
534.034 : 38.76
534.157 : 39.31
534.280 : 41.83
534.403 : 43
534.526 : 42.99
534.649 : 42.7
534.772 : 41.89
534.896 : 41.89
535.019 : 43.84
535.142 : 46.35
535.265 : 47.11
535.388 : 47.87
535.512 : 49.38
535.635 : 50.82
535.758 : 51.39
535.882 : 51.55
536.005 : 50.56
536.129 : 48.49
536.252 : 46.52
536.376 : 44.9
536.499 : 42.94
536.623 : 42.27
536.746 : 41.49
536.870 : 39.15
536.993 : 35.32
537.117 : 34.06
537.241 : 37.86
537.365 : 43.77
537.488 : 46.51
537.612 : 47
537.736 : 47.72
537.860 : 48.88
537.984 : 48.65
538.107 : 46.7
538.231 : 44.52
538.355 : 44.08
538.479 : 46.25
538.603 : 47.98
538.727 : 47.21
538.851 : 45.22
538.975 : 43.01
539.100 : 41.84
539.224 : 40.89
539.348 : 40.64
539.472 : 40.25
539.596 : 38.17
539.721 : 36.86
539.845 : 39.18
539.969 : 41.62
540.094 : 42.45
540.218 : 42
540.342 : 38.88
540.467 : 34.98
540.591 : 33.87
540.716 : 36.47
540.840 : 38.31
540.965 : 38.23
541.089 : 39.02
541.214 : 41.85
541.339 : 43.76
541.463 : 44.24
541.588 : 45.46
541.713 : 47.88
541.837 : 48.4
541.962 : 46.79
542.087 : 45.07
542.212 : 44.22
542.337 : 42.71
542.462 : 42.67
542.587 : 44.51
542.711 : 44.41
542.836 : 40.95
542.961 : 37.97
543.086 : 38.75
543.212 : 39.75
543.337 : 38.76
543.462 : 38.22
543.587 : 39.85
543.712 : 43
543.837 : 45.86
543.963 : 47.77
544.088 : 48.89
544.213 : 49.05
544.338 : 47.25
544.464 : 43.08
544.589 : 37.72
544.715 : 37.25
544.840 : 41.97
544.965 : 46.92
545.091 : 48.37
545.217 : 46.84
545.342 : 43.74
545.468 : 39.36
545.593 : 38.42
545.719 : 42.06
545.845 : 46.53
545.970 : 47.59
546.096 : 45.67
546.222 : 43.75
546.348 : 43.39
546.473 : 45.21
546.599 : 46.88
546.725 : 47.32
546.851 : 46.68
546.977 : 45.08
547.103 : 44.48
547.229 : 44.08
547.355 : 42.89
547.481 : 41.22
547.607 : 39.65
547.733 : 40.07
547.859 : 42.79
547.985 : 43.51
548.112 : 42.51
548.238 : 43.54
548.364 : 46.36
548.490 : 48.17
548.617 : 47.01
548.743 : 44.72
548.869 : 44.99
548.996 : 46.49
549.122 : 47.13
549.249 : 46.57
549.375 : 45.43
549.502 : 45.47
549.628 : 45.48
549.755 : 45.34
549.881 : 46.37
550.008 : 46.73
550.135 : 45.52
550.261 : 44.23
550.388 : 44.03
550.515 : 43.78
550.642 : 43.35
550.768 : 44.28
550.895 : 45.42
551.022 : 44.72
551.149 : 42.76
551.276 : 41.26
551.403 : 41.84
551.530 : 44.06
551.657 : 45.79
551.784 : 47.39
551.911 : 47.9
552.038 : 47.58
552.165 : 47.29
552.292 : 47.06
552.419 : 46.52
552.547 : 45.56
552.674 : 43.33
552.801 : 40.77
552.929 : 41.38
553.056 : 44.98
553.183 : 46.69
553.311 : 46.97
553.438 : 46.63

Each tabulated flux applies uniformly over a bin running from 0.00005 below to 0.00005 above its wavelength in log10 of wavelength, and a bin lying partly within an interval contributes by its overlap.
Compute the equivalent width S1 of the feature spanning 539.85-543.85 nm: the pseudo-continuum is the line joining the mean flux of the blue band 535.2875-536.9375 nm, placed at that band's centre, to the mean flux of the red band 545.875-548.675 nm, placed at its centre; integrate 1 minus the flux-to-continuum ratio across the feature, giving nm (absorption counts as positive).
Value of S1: 0.355 nm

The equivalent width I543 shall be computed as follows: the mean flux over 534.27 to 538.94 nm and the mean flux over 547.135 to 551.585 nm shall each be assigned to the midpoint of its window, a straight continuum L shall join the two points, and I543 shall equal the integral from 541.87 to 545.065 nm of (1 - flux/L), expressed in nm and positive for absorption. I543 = 0.12 nm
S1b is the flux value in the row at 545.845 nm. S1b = 46.53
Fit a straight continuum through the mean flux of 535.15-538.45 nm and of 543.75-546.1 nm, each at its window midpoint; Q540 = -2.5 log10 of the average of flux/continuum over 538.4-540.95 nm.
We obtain 0.11 mag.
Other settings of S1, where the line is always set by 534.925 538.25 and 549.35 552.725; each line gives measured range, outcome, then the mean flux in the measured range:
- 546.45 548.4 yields 0.059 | 43.8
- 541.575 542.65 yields 0.000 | 45.3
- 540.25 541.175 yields 0.162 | 37.4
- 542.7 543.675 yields 0.120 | 39.7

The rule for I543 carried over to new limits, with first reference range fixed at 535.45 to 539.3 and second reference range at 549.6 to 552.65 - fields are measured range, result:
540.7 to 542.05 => 0.06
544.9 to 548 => 0.07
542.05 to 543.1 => 0.06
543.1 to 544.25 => 0.05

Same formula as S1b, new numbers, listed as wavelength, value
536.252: 46.52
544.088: 48.89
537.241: 37.86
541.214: 41.85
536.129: 48.49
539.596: 38.17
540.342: 38.88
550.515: 43.78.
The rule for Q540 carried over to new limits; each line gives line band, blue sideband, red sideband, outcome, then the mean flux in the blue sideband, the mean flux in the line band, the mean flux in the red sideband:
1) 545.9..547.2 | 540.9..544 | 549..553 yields -0.04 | 42.7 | 45.6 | 45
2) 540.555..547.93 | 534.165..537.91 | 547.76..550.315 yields 0.05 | 44.6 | 43.1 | 45.4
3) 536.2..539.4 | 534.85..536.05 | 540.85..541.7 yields 0.05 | 48.1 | 43.7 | 42.2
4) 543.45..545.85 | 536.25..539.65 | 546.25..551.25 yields 0.01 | 43.3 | 43.6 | 44.7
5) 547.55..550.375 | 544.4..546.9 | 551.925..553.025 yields -0.01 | 43.9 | 44.9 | 45.1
